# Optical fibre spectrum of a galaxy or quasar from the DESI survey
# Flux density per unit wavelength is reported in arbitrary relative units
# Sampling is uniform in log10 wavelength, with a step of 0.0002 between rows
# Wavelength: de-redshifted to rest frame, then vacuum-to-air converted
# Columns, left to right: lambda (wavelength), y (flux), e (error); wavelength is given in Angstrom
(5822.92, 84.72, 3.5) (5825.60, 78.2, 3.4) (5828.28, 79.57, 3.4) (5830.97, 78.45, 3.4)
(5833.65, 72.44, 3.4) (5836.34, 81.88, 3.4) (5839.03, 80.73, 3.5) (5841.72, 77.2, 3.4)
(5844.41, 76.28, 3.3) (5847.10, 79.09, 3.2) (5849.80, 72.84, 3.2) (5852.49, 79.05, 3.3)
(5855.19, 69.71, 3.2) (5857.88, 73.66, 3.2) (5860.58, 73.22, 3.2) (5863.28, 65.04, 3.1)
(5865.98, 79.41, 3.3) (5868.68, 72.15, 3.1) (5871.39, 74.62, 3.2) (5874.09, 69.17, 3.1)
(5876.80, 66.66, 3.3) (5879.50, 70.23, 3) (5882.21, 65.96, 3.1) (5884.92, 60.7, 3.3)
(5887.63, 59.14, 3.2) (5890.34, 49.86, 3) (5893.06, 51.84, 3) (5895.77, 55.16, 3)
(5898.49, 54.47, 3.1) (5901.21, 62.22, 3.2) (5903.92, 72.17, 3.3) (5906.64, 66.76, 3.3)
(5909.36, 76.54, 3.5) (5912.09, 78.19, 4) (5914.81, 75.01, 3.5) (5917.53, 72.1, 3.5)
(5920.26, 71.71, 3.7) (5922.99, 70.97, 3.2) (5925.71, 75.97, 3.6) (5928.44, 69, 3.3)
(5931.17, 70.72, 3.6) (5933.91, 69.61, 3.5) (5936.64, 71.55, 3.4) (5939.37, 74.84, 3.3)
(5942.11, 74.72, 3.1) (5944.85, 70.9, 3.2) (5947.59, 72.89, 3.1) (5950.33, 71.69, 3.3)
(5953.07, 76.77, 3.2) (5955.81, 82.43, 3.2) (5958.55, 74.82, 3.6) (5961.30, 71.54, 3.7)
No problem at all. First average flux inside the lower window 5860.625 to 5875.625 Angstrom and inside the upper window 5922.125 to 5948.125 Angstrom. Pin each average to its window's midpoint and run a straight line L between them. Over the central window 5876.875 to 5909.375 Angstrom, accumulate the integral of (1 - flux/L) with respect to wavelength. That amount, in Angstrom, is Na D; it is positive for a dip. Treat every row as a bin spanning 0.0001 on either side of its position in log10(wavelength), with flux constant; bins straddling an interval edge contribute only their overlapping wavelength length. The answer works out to 4.7 Angstrom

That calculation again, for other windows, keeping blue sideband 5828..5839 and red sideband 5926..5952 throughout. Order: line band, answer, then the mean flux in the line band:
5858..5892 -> 3.83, 67.3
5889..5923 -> 3.73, 65.7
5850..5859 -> 0.35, 74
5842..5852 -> 0.13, 76.5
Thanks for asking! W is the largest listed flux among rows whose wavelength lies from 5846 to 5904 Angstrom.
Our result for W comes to 79.41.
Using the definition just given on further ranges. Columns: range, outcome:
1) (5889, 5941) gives 78.19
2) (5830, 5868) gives 81.88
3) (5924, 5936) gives 75.97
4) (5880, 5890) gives 65.96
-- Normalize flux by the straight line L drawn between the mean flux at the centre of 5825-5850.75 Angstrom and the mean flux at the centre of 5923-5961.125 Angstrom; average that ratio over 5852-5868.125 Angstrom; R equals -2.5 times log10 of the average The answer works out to 0.05 mag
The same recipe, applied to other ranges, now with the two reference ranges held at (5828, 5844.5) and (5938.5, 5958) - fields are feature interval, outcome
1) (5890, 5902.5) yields 0.36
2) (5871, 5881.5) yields 0.11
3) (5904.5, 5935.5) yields 0.05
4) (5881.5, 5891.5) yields 0.29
